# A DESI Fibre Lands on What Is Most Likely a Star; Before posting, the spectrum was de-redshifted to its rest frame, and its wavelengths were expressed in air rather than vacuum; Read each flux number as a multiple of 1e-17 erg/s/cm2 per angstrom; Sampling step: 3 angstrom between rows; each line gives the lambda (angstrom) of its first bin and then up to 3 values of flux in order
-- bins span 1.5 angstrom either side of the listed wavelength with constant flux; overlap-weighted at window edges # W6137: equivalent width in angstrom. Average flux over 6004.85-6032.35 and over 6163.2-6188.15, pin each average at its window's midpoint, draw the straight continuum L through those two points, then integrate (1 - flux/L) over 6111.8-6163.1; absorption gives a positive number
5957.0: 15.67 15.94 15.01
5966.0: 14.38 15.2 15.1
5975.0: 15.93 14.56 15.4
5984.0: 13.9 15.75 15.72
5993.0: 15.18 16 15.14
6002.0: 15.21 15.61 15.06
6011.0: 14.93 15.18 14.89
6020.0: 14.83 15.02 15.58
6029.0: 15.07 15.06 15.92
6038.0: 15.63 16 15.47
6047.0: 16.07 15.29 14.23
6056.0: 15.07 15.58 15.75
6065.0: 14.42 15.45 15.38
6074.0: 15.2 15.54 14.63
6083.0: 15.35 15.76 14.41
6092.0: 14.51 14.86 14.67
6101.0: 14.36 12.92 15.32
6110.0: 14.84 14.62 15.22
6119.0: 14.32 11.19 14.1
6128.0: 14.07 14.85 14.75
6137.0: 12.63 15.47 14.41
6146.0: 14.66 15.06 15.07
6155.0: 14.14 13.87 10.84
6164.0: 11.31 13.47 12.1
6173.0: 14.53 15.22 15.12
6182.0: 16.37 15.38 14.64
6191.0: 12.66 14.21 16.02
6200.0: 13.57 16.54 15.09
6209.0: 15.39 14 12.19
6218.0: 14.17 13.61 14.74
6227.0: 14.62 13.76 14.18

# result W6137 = 1.6 angstrom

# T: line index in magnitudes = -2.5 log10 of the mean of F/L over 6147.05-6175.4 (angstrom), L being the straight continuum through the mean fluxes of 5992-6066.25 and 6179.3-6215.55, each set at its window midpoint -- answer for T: 0.11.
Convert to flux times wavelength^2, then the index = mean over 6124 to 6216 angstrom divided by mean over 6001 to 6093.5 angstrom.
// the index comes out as 0.97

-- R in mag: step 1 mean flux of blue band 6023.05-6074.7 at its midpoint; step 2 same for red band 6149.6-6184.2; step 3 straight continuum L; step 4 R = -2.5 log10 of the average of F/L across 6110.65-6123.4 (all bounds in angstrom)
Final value 0.04 mag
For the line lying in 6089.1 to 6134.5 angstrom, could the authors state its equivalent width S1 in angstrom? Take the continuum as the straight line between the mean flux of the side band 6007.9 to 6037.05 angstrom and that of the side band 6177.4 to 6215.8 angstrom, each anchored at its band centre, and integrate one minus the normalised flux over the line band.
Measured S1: 2.0 angstrom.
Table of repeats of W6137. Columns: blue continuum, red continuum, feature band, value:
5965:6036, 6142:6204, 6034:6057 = -0.8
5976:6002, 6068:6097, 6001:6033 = 0.1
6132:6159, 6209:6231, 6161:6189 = 0.4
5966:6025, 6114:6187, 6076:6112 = -0.6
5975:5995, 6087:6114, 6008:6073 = -1.8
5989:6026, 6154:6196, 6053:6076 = -0.7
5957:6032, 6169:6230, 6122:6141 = 0.9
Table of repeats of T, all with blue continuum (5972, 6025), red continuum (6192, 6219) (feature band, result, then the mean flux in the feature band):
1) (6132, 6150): 0.02 mag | 14.5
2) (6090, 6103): 0.03 mag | 14.5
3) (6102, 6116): 0.03 mag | 14.5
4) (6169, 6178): 0.04 mag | 14.1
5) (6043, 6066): -0.02 mag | 15.2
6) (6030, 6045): -0.04 mag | 15.6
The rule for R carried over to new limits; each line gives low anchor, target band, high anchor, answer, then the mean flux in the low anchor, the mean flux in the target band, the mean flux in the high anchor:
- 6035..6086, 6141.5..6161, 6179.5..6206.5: 0.06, 15.3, 14.3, 14.9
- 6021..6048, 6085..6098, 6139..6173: -0.01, 15.5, 14.8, 13.7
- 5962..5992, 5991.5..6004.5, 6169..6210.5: -0.02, 15.1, 15.4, 14.8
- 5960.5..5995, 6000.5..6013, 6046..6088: 0.00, 15.1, 15.2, 15.2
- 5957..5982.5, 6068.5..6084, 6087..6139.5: -0.05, 15.2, 15.2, 14.3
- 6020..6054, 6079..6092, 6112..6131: -0.03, 15.4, 15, 14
